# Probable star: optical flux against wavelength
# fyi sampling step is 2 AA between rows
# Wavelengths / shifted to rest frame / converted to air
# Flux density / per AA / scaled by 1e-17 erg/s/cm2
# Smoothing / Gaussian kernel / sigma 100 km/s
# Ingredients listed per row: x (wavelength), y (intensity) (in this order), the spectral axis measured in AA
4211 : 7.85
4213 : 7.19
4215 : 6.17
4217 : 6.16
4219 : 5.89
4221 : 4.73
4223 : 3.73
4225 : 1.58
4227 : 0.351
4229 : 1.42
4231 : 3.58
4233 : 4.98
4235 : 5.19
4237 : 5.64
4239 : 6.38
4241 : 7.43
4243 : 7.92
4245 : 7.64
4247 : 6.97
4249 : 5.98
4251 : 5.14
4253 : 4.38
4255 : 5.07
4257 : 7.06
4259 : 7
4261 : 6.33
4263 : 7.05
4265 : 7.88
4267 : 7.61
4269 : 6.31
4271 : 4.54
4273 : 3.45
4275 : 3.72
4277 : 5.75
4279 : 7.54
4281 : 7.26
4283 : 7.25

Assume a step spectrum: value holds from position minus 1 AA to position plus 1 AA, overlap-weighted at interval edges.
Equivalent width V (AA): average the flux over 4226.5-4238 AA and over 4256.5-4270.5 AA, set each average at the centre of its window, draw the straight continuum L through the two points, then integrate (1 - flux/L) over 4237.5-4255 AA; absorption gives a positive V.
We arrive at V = -4.7 AA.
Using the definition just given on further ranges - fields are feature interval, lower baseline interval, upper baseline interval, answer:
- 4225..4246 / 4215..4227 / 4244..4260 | 1.6 AA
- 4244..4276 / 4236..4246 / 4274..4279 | 0.5 AA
